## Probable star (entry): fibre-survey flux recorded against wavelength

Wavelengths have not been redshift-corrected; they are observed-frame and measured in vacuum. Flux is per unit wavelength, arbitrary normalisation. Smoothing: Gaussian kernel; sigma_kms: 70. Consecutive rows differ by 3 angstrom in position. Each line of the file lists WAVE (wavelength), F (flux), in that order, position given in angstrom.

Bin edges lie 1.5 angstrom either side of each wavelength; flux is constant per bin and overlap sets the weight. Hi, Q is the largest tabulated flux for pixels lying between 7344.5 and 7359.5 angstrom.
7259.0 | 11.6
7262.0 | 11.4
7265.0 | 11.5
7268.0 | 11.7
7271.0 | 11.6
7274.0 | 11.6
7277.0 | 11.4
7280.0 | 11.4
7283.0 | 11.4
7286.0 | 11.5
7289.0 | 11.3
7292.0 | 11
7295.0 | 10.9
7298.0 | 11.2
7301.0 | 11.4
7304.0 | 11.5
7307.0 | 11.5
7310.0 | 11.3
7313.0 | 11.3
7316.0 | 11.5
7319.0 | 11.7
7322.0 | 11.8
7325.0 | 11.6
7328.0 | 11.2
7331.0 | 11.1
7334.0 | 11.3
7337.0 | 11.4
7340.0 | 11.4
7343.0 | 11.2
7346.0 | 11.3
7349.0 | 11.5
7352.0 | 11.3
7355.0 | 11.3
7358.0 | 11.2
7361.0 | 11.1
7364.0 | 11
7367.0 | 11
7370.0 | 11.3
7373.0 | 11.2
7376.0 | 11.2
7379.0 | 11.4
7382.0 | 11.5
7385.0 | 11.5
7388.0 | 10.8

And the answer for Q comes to 11.5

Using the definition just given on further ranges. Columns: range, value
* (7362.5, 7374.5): 11.3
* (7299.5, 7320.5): 11.7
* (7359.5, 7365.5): 11.1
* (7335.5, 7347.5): 11.4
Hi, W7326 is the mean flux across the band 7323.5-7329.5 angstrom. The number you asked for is 11.4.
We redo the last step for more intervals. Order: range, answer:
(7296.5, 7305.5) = 11.4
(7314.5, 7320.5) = 11.6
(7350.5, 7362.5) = 11.2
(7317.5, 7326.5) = 11.7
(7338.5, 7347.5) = 11.3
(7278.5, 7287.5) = 11.4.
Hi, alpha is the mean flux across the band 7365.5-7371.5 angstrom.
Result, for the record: 11.2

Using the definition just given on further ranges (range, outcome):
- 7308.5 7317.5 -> 11.4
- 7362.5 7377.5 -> 11.1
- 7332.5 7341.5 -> 11.4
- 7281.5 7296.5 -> 11.2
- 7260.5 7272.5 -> 11.5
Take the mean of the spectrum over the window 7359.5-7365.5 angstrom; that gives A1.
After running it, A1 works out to 11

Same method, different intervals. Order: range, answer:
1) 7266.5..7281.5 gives 11.5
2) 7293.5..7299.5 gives 11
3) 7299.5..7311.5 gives 11.4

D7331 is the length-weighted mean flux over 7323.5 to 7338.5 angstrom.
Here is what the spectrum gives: 11.3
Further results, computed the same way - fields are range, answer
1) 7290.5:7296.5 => 11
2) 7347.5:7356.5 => 11.4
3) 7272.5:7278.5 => 11.5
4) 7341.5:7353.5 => 11.3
